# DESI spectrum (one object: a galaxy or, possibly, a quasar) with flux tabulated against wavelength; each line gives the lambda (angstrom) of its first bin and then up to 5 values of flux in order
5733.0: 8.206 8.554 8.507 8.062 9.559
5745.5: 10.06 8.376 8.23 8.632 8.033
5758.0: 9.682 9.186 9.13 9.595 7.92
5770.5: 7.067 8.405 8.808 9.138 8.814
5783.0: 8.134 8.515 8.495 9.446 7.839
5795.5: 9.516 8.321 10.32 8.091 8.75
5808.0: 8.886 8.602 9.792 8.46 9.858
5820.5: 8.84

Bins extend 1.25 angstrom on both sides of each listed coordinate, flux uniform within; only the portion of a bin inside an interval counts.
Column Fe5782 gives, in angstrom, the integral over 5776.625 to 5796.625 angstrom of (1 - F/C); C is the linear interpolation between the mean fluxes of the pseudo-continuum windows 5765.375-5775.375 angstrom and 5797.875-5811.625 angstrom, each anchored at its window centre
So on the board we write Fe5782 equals -0.6 angstrom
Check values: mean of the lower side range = 8.16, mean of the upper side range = 8.87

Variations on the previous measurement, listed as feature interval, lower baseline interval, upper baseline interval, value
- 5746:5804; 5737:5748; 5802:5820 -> 1.65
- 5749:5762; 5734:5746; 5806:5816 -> 0.19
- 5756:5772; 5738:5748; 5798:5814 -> 0.53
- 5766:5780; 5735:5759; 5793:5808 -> 0.73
